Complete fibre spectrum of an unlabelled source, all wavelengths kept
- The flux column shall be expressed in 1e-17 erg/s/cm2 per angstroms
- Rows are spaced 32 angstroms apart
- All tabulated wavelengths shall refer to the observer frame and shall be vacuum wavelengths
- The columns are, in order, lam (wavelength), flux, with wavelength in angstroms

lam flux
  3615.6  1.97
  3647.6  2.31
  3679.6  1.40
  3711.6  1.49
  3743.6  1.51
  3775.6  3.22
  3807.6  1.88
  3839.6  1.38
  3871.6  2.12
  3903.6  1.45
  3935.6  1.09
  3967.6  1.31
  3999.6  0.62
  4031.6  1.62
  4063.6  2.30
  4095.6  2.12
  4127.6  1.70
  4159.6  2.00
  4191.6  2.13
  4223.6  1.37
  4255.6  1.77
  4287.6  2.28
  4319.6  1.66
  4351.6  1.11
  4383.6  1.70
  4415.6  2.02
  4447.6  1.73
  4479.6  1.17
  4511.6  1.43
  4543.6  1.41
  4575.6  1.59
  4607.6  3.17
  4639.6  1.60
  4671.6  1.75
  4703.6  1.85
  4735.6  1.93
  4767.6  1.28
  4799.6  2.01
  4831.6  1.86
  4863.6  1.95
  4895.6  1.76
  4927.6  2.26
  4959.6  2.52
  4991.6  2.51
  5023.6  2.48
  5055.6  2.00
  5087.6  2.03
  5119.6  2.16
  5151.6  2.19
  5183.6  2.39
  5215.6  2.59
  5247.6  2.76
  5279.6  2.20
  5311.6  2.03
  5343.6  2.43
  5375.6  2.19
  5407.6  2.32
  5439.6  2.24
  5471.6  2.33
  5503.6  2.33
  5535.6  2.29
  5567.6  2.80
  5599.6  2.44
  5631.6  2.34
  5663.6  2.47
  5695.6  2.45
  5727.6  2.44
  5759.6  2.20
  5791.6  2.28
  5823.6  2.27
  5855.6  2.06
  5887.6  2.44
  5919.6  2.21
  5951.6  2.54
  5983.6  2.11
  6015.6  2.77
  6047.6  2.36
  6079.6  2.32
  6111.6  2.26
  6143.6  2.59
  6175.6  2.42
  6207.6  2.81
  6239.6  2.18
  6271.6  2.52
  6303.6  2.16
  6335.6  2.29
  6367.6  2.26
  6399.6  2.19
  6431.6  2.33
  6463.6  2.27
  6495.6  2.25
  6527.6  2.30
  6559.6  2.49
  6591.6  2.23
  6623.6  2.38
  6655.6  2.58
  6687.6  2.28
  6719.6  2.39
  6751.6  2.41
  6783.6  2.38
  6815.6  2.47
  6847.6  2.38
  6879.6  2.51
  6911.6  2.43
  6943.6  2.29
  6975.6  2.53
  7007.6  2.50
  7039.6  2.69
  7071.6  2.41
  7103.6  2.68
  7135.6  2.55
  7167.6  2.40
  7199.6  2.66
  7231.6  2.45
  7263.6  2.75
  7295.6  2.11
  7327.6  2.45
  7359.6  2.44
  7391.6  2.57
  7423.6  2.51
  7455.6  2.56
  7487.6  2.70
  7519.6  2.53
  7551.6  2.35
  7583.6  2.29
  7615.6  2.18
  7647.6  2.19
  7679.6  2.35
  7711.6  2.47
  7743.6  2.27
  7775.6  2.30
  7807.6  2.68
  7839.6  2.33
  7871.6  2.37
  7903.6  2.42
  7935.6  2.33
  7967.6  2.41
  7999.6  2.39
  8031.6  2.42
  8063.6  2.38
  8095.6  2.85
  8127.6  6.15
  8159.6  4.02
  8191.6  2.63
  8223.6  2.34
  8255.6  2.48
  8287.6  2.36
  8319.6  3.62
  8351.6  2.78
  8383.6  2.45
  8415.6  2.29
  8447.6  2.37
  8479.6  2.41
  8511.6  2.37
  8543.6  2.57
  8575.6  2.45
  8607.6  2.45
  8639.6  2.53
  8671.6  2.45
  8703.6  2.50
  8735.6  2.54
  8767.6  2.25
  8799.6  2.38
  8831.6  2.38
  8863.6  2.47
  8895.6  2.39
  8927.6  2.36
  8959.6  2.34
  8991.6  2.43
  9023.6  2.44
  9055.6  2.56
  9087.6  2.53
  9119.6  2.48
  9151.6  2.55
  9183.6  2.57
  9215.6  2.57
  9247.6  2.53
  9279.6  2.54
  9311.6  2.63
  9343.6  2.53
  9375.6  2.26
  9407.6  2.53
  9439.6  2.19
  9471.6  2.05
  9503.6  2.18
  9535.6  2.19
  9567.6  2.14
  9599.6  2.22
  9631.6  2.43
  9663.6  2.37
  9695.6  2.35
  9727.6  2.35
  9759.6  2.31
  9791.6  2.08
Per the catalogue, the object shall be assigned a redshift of 0.24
